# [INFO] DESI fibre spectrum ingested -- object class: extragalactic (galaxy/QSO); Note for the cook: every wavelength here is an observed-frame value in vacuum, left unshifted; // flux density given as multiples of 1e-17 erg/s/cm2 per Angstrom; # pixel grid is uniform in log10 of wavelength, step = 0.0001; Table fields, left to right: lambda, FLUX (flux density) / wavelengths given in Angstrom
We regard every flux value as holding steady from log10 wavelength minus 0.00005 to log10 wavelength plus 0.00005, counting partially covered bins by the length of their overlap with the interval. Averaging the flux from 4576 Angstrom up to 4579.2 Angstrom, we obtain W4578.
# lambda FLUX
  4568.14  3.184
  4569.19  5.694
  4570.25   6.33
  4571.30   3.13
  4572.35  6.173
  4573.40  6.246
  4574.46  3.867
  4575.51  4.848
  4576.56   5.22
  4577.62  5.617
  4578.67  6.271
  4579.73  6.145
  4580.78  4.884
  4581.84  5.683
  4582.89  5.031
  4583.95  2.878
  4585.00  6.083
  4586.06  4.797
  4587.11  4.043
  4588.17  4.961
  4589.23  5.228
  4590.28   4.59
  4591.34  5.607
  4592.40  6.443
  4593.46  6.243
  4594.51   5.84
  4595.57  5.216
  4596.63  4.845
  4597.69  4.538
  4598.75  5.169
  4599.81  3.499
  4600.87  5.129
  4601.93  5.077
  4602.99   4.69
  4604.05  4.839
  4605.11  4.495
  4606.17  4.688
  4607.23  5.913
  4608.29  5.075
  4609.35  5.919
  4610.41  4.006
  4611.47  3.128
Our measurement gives 5.69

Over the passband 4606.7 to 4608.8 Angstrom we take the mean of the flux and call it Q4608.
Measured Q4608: 5.5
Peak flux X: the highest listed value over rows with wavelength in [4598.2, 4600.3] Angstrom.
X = 5.169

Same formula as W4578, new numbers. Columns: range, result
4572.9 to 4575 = 5.03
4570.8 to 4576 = 4.86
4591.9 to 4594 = 6.35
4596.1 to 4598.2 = 4.69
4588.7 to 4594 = 5.63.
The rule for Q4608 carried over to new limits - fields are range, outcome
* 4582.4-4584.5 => 3.97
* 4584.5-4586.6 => 5.42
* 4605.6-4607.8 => 5.29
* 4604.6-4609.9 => 5.22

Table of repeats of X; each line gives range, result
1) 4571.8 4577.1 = 6.246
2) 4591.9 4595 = 6.443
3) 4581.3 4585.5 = 6.083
